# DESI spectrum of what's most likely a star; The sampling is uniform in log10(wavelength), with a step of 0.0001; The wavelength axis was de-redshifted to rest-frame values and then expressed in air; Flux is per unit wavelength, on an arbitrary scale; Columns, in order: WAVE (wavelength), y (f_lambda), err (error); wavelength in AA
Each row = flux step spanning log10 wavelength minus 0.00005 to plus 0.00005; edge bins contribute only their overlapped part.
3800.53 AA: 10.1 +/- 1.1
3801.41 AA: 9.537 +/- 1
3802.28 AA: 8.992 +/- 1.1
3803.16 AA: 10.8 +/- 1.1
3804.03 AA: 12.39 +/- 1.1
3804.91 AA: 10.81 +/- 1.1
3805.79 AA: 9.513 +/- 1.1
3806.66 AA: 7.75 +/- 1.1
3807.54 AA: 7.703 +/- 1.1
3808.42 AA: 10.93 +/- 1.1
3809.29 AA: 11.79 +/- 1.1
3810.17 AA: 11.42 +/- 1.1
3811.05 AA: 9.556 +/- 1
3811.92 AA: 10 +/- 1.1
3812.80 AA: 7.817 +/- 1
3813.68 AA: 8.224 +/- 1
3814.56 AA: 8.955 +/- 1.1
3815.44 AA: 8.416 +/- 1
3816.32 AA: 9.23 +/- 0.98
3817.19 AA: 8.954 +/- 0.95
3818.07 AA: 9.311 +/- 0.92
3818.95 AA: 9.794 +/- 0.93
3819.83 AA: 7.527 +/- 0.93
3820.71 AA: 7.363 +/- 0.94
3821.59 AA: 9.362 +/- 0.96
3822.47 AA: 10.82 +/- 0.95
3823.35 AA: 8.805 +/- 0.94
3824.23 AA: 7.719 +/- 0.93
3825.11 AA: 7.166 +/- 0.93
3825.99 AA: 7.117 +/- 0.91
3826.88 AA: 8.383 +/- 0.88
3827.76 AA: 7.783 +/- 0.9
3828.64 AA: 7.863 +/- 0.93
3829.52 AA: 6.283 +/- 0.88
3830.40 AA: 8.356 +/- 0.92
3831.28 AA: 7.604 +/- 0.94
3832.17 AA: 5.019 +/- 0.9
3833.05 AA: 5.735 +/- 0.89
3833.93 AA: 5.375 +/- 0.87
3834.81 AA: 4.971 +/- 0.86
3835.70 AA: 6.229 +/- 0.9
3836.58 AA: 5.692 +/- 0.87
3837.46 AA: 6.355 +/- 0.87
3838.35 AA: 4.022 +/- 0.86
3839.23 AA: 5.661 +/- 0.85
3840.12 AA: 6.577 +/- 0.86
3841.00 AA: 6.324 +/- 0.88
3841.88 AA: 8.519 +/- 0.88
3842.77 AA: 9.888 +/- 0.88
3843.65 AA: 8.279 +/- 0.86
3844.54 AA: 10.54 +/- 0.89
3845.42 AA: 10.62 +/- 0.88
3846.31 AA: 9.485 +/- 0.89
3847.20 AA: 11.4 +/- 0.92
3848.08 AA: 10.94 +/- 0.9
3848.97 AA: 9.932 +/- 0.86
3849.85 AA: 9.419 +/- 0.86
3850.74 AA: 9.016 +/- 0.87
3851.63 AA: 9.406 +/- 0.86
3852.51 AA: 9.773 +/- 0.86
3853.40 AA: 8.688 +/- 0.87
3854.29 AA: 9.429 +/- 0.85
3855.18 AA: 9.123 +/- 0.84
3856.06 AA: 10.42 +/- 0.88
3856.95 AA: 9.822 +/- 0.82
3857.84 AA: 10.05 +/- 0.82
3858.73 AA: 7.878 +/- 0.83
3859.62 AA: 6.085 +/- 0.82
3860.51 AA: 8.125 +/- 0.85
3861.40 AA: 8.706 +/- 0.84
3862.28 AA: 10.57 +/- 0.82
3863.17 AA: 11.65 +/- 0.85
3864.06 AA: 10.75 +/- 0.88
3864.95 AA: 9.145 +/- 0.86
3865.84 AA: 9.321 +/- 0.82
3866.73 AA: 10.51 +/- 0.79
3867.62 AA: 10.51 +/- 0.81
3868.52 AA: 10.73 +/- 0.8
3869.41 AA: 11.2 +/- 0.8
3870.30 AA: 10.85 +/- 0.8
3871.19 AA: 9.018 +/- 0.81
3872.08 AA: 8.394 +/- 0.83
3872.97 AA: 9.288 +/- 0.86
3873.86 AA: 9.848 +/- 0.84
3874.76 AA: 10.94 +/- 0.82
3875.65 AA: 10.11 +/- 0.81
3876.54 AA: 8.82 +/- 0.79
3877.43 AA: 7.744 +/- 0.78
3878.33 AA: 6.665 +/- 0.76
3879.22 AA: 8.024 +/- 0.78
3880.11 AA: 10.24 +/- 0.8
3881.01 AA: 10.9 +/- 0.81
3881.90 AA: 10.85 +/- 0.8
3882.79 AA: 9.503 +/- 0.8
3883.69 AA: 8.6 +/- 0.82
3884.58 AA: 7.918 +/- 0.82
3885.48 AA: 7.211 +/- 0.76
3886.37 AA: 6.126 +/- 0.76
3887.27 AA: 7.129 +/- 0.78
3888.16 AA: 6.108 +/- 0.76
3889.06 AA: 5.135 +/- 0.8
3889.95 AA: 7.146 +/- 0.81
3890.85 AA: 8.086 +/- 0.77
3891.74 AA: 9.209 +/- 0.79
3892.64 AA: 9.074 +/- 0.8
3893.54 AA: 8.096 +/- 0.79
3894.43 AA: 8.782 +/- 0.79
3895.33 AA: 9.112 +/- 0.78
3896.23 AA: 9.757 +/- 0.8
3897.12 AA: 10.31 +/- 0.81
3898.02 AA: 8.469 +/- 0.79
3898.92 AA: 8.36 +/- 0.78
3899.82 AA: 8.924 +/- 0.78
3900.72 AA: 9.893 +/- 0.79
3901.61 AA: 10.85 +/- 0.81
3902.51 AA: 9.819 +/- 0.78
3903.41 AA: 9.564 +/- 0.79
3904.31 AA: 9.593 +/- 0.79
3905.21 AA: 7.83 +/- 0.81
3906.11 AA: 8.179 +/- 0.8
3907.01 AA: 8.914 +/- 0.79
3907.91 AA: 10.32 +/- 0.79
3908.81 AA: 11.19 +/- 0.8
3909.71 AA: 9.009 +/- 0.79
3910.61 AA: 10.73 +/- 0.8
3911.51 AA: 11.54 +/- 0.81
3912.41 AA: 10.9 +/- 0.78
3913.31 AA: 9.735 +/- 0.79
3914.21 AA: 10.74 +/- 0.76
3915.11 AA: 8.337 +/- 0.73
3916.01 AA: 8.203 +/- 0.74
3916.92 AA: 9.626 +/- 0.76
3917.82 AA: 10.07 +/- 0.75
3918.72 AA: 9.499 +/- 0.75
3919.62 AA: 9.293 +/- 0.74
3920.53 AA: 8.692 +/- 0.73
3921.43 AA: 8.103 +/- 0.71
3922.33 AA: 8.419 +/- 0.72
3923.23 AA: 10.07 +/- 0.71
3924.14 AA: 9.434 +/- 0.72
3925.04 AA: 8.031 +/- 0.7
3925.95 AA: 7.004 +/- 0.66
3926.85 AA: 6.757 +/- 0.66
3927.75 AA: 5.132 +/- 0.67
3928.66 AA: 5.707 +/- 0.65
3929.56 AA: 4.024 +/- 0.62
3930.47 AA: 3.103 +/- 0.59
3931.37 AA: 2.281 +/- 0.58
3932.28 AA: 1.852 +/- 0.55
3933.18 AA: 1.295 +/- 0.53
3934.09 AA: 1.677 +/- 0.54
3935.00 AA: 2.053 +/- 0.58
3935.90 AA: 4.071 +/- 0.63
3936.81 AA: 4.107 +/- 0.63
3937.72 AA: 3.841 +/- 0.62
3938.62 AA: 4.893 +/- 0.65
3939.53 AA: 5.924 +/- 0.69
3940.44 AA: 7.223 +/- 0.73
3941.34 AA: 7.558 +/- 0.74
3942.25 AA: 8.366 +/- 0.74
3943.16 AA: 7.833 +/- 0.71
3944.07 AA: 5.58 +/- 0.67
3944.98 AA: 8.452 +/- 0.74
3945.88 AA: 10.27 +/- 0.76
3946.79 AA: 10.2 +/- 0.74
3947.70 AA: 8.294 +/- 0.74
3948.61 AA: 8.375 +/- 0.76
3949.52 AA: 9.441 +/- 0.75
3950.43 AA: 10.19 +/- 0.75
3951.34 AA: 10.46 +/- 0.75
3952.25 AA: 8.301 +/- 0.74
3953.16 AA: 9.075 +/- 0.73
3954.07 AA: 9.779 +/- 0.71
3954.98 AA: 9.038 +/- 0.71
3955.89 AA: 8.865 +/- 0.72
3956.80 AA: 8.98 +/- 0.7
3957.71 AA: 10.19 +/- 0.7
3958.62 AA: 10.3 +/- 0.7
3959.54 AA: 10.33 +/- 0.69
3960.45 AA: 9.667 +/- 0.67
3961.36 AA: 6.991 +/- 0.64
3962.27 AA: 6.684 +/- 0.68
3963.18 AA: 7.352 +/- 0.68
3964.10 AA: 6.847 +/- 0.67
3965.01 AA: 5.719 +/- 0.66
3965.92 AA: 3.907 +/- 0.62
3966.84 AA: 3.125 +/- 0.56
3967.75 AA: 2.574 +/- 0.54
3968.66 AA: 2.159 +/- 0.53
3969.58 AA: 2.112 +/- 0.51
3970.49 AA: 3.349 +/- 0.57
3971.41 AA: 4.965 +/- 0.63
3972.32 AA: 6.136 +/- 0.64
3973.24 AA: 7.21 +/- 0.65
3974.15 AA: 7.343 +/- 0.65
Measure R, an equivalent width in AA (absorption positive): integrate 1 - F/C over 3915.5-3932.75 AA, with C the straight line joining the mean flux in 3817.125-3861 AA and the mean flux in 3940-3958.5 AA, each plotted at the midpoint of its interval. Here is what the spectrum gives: 3.1 AA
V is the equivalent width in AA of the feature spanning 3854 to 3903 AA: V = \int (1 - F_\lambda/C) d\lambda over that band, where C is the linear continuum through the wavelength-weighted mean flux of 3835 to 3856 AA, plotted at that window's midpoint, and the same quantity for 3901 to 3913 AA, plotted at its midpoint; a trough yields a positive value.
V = 0.7 AA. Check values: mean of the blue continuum 8.49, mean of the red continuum 9.88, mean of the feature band 9.08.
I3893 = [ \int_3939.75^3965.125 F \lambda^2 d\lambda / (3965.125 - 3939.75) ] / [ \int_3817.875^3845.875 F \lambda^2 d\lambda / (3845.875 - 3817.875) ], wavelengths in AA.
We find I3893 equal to 1.2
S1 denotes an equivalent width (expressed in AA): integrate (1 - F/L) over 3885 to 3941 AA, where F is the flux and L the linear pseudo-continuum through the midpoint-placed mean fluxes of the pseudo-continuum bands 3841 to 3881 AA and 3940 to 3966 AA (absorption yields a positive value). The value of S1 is 8.2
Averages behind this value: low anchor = 9.52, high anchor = 8.49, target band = 7.65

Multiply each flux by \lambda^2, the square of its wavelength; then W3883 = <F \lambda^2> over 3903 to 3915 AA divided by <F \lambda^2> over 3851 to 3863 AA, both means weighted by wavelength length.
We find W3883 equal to 1.10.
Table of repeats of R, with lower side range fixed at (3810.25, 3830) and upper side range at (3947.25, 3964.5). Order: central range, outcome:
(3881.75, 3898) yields 1.0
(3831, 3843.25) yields 3.3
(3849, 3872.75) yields -2.5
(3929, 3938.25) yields 6.2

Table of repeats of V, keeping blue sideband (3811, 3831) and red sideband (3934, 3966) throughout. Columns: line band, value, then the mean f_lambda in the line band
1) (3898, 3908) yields -1.6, 9.22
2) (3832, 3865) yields -0.7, 8.44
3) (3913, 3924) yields -2.0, 9.23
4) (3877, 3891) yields 0.2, 7.96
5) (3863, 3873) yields -2.4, 10.1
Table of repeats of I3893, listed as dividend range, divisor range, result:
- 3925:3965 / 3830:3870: 0.85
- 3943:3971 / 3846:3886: 0.83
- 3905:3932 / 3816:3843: 1.18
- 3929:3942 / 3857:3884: 0.43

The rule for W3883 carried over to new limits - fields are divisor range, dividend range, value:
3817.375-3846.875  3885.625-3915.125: 1.22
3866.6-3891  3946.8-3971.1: 0.88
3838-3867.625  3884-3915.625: 1.00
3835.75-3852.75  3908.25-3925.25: 1.18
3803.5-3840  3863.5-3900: 1.14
